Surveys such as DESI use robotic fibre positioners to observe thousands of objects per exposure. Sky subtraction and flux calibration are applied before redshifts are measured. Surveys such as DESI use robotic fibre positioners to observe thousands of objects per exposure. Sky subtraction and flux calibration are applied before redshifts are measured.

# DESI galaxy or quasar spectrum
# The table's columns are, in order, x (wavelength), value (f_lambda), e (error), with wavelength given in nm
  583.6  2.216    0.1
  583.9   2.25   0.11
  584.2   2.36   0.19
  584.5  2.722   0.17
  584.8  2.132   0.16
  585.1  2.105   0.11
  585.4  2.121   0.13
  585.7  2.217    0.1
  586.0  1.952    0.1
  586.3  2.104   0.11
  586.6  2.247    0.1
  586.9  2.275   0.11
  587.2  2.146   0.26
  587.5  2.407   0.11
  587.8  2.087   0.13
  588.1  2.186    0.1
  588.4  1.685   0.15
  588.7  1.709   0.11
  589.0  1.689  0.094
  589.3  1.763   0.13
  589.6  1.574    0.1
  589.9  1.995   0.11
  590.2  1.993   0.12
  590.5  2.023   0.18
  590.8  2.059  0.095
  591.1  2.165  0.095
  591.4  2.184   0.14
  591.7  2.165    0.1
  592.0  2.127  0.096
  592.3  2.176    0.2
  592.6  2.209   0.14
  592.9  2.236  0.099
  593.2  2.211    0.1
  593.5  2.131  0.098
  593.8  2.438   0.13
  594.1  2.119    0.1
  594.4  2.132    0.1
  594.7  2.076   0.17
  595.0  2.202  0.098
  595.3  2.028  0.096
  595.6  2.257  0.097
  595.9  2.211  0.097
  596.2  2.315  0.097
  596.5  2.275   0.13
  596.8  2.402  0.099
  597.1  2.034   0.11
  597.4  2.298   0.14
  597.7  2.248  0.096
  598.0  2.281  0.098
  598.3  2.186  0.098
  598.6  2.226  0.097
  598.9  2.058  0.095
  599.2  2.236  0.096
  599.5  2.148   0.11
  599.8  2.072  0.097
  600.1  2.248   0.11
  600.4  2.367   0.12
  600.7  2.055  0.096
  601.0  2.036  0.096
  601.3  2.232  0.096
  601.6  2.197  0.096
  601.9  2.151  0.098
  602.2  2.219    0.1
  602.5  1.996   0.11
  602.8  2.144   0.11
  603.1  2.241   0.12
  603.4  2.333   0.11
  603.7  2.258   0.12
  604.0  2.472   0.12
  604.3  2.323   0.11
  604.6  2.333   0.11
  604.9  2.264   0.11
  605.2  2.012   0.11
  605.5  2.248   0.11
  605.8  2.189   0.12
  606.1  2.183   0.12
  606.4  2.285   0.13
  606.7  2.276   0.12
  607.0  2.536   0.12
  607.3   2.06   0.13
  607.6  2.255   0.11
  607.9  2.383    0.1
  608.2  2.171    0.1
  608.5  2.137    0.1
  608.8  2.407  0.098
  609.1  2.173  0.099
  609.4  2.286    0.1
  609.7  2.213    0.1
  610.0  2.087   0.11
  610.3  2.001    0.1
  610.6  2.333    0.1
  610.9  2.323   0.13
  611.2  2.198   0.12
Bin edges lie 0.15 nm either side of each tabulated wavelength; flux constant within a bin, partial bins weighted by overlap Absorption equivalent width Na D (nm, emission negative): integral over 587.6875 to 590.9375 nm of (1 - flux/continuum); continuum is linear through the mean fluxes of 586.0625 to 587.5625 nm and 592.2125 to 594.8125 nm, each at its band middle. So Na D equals 0.470 nm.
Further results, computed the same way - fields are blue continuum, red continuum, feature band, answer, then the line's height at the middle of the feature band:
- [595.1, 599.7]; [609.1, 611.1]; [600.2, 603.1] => 0.06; 2.21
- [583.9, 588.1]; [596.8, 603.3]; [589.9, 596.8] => 0.09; 2.2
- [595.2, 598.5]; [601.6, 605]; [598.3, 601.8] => 0.11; 2.24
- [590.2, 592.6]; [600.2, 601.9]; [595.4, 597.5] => -0.09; 2.15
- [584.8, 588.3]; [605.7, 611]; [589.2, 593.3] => 0.21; 2.18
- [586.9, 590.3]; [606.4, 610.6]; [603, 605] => -0.14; 2.17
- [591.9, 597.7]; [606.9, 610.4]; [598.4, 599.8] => 0.03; 2.21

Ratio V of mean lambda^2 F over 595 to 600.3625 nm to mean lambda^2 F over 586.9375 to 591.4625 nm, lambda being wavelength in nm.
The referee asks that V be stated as 1.1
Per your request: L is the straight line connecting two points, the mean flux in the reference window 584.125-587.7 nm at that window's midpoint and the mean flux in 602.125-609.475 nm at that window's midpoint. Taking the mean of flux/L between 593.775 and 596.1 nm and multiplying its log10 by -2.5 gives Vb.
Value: 0.032 mag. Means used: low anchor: 2.23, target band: 2.17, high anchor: 2.25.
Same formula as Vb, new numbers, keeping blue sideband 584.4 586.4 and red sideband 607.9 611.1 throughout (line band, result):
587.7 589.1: 0.17 mag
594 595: 0.04 mag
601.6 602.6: 0.03 mag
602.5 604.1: -0.02 mag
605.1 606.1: 0.03 mag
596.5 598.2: -0.02 mag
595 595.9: 0.02 mag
